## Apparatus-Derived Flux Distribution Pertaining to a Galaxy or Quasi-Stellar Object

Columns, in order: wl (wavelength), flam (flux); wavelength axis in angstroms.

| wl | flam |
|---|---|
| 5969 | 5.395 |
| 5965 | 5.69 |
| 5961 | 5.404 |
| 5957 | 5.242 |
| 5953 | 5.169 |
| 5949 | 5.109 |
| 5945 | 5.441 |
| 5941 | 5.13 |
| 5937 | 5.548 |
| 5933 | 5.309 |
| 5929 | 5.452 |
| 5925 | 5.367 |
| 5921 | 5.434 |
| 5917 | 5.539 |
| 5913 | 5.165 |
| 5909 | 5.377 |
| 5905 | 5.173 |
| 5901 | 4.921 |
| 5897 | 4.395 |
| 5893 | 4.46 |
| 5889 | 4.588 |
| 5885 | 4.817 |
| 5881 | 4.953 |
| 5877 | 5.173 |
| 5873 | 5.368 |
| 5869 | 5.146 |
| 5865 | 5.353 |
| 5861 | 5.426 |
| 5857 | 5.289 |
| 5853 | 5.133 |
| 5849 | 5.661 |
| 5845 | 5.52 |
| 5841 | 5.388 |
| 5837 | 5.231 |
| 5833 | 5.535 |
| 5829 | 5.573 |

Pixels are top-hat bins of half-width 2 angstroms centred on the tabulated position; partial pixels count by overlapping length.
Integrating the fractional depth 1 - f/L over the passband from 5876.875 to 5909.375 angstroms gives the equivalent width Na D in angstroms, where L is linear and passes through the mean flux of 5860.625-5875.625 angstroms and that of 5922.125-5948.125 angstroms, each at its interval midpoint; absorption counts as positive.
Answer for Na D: 3.0 angstroms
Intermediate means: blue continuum 5.31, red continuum 5.37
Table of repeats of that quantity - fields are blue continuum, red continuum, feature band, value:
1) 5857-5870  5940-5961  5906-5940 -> -0.77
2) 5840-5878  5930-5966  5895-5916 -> 1.21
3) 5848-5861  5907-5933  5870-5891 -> 1.46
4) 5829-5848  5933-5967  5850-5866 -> 0.32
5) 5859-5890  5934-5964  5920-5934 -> -0.38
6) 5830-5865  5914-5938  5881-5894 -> 1.75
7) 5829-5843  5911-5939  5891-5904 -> 1.85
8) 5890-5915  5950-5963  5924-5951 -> -1.07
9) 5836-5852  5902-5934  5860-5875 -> 0.26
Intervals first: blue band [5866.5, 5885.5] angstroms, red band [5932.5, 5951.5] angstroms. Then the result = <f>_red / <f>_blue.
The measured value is 1.0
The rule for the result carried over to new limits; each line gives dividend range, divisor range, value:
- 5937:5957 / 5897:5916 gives 1.03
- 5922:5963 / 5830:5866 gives 0.99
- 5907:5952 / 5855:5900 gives 1.07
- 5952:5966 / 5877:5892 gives 1.11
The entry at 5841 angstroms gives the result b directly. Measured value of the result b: 5.388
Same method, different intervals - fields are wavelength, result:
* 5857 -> 5.289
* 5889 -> 4.588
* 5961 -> 5.404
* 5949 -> 5.109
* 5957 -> 5.242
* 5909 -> 5.377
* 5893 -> 4.46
